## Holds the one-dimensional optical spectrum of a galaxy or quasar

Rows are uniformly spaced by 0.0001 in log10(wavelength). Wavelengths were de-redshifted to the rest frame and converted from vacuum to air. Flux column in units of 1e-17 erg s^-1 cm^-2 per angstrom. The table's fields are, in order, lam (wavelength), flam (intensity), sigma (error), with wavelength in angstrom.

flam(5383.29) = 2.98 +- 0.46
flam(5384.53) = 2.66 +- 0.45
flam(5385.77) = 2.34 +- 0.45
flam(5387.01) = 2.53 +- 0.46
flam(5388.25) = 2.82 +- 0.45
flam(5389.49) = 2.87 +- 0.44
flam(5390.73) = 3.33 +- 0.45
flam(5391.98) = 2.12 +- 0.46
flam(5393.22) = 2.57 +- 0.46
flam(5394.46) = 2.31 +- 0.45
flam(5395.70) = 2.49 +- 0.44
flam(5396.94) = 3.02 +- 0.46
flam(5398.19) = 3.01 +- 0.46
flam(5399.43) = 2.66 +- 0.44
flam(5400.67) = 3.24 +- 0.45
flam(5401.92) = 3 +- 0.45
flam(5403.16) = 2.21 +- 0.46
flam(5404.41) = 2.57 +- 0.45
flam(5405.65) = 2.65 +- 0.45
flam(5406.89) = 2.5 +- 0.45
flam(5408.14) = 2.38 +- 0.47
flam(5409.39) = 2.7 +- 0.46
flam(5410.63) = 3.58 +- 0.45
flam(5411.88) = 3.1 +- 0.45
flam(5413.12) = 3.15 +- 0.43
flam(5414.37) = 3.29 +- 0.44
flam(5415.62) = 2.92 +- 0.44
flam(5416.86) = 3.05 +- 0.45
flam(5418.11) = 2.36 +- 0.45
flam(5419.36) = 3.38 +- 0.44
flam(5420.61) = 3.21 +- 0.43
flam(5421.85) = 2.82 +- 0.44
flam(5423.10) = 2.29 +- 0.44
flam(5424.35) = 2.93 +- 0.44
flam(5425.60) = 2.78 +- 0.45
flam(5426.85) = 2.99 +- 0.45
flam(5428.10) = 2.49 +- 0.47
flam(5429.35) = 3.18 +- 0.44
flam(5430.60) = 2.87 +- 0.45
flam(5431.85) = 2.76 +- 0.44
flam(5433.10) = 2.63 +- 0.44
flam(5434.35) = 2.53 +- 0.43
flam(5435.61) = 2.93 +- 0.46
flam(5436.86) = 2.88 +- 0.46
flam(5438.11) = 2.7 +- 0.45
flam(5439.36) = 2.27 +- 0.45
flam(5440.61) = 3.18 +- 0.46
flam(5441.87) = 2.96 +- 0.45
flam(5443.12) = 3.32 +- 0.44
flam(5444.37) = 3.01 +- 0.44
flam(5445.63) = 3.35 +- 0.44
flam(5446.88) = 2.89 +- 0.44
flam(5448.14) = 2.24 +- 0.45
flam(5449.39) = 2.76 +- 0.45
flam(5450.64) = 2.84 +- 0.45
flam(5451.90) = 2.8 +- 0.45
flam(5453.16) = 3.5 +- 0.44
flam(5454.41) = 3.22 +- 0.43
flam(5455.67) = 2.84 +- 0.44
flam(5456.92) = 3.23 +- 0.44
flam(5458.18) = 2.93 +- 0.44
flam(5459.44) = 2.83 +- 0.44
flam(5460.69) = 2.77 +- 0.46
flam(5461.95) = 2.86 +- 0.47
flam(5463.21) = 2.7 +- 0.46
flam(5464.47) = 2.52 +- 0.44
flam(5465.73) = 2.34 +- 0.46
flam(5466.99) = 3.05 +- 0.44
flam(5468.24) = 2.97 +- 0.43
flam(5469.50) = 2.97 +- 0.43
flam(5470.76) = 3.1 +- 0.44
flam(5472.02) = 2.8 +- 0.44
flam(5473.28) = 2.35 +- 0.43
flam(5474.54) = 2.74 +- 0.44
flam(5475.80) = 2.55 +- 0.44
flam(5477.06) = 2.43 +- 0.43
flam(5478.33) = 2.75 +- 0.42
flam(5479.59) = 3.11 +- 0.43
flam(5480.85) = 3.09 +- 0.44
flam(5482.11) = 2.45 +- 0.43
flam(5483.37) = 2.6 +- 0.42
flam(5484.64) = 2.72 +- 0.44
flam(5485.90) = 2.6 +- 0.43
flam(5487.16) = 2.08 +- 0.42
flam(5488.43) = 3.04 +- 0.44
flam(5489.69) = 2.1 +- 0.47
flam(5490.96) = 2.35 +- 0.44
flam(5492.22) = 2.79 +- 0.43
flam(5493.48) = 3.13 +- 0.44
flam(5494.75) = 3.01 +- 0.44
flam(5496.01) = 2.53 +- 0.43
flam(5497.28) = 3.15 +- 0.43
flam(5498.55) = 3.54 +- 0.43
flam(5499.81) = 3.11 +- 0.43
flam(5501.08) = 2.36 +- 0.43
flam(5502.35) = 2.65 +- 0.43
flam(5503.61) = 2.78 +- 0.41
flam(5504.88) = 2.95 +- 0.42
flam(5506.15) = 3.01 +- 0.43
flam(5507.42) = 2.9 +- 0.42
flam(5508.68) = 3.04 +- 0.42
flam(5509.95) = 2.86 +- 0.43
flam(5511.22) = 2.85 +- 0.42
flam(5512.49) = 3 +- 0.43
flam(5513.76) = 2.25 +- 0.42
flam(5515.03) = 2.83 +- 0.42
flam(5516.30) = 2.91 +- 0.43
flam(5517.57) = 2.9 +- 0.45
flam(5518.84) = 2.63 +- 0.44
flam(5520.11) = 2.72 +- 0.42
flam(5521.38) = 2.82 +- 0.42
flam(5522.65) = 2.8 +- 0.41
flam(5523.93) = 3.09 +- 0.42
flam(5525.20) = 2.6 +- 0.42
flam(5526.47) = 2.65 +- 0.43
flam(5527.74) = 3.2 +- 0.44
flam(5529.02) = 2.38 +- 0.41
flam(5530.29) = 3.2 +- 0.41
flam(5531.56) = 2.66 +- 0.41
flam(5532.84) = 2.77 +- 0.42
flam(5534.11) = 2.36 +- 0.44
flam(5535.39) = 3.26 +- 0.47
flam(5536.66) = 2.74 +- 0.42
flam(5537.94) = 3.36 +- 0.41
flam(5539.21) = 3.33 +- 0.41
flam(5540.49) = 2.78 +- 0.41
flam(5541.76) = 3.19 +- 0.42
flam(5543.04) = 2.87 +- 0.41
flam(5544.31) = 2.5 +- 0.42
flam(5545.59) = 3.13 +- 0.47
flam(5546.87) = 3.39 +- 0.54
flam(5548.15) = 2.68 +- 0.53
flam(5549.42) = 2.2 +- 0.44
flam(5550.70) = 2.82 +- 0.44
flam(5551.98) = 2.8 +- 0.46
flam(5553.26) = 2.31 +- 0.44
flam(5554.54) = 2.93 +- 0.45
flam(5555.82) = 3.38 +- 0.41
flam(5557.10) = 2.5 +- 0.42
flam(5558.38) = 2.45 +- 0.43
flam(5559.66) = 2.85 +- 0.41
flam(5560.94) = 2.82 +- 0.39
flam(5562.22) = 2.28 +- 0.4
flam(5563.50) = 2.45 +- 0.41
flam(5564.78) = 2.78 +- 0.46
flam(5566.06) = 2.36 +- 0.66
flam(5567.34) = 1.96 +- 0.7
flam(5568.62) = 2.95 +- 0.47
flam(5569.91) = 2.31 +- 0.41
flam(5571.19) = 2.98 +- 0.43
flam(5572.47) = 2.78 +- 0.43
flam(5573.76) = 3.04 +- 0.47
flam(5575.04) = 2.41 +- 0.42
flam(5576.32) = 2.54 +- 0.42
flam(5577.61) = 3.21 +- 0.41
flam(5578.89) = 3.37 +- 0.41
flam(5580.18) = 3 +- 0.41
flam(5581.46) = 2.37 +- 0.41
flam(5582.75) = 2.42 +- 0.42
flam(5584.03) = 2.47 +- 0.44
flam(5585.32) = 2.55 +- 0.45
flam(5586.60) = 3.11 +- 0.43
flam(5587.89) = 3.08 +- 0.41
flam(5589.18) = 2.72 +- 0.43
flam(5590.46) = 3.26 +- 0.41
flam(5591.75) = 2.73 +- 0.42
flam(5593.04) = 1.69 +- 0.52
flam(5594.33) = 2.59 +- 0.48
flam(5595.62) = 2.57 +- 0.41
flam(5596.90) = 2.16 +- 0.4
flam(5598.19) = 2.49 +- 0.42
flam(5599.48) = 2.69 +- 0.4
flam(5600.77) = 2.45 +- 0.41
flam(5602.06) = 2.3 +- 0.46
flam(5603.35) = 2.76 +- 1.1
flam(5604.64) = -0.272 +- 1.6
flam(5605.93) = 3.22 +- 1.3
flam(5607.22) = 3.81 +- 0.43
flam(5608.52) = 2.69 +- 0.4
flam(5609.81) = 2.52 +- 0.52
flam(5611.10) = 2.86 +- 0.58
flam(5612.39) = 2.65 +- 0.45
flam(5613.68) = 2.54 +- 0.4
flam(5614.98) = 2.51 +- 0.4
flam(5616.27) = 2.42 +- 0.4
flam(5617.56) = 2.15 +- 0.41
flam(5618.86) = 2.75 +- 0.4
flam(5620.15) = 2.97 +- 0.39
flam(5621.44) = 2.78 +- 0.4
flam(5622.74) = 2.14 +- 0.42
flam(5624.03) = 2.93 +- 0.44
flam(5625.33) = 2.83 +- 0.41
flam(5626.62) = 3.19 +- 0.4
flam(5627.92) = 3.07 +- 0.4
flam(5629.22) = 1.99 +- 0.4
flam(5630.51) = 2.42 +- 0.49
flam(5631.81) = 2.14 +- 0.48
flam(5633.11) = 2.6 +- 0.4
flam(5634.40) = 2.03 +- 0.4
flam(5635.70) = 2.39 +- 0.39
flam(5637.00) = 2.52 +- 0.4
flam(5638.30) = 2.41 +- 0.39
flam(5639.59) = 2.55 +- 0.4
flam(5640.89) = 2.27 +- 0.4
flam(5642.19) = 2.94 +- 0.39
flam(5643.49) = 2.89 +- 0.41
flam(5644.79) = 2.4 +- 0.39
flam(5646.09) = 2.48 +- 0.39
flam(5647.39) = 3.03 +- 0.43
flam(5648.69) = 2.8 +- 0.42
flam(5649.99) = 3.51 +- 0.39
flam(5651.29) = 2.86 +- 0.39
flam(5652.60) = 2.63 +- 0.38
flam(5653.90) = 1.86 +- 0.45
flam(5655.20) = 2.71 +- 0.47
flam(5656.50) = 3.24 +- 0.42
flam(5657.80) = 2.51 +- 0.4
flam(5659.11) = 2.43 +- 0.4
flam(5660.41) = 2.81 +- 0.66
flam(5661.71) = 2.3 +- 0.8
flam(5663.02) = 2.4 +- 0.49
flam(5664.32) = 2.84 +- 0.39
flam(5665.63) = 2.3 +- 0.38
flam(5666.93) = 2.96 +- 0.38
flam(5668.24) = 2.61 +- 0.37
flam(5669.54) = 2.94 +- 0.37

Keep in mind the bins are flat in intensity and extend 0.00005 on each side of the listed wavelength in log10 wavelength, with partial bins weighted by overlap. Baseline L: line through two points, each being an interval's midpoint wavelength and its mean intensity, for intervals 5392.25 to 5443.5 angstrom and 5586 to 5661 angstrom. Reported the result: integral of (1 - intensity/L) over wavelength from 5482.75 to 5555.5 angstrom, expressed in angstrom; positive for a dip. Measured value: -2.8 angstrom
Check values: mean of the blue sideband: 2.82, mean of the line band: 2.81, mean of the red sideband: 2.6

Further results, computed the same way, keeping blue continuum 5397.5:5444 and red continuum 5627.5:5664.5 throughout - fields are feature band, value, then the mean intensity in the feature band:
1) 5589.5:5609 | 1.18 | 2.48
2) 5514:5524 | -0.24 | 2.8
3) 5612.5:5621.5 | 0.12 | 2.58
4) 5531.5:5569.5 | -0.90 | 2.76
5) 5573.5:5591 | -1.05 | 2.82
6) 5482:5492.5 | 0.95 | 2.52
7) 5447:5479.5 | -0.11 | 2.81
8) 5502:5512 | -0.51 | 2.89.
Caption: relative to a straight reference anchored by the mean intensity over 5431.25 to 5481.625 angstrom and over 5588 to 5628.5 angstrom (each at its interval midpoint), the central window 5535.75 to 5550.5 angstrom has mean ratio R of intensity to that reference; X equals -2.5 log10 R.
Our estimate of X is -0.09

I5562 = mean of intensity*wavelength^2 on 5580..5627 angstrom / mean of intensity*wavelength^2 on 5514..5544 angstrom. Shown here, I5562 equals 0.9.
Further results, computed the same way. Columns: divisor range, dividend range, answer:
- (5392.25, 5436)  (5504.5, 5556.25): 1.06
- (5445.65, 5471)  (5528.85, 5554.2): 1.02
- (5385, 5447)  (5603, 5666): 0.99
